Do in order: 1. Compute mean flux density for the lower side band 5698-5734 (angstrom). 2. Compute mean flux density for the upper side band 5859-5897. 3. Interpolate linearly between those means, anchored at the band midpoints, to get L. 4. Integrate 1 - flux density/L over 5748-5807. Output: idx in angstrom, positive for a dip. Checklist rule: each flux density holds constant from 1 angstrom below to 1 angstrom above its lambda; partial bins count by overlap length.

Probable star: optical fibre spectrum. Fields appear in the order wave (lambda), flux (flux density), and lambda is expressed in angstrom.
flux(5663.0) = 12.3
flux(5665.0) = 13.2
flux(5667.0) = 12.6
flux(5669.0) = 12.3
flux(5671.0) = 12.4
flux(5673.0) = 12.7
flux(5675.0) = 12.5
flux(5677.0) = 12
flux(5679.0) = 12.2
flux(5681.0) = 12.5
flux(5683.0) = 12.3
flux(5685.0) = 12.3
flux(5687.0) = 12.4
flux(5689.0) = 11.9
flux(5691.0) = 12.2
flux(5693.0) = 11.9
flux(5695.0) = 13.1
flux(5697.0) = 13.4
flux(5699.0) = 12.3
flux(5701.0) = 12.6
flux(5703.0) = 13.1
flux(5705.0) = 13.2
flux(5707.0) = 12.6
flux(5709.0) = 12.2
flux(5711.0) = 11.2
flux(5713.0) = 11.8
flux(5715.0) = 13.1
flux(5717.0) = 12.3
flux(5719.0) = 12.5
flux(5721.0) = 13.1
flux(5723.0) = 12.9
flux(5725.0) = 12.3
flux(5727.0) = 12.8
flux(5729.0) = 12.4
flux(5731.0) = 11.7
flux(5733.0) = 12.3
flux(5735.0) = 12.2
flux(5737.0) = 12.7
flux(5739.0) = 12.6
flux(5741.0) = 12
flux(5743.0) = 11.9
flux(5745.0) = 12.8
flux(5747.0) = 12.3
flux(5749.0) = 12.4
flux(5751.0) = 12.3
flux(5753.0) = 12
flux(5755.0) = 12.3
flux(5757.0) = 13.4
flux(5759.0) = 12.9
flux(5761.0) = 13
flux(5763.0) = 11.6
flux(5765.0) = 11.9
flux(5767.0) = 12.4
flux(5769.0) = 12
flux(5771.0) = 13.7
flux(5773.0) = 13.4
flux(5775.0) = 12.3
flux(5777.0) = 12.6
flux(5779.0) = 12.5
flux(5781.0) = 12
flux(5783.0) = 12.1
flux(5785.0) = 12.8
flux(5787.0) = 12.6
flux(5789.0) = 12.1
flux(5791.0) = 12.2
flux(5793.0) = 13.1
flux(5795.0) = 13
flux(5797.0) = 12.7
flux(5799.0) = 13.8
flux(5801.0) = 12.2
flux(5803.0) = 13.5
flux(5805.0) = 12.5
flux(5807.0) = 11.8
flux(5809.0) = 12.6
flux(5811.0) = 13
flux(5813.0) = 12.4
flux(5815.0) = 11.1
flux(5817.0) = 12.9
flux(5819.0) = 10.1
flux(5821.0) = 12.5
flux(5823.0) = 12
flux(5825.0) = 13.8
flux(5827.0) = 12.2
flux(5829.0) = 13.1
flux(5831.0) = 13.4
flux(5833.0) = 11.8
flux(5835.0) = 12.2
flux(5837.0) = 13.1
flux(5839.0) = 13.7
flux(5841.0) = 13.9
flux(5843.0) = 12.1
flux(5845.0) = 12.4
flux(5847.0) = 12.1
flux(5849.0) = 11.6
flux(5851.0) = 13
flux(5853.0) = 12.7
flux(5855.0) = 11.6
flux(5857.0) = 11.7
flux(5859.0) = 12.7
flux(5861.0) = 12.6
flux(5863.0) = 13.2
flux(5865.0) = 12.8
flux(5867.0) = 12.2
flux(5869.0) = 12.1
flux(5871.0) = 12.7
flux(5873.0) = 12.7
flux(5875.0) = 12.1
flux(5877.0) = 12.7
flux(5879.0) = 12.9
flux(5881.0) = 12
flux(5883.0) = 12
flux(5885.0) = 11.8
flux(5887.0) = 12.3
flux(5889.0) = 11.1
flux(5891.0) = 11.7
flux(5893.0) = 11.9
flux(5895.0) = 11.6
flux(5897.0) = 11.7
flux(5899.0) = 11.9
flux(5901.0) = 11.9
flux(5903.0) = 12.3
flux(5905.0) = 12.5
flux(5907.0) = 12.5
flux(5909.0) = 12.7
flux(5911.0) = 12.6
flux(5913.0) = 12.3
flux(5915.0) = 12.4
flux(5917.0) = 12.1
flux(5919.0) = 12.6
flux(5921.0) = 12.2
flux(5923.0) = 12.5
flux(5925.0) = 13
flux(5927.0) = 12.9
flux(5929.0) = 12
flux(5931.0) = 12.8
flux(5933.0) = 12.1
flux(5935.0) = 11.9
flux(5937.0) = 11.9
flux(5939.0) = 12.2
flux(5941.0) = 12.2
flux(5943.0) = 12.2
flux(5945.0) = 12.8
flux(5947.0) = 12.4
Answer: -1.0 angstrom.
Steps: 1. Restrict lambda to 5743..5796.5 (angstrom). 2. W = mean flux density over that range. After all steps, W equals 12.5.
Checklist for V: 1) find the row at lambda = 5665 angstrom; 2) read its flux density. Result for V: 13.2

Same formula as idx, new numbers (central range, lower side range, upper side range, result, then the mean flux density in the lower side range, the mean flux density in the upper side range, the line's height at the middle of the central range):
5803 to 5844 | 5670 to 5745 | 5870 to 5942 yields -0.72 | 12.4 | 12.2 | 12.3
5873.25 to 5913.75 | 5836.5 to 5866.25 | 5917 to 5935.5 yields 1.22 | 12.6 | 12.4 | 12.5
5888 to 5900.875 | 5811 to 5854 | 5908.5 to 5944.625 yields 0.77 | 12.5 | 12.4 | 12.4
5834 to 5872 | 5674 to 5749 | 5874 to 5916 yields -1.07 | 12.4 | 12.1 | 12.2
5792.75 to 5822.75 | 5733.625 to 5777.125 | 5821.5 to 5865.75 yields 0.27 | 12.5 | 12.6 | 12.6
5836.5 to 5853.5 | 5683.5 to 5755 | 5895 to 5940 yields -0.52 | 12.4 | 12.3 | 12.3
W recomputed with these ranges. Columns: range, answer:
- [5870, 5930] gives 12.3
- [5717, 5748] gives 12.4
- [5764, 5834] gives 12.5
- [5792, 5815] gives 12.7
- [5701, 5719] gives 12.4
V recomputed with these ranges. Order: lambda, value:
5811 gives 13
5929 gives 12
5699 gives 12.3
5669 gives 12.3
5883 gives 12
